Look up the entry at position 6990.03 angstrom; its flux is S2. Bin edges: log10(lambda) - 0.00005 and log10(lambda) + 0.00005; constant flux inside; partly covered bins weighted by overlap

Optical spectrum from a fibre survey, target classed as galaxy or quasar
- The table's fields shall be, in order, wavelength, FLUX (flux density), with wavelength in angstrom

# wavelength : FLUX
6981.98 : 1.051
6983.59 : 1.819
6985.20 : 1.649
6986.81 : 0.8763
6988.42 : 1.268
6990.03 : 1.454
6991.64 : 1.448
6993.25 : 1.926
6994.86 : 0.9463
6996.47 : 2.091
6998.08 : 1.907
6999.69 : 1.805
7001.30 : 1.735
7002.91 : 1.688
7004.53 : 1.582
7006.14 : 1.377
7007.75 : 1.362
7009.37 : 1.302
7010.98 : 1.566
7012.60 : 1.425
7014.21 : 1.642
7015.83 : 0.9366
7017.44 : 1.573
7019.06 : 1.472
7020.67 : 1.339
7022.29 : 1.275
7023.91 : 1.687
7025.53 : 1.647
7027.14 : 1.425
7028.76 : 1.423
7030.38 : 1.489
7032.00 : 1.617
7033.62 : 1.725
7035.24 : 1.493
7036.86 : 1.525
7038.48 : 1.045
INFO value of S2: 1.454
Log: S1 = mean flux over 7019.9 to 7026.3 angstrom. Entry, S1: 1.48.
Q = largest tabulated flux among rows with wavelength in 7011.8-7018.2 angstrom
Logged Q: 1.642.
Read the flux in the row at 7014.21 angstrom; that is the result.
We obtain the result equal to 1.642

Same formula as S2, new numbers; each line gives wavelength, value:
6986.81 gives 0.8763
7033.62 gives 1.725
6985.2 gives 1.649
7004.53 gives 1.582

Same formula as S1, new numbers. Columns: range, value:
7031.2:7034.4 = 1.67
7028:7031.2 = 1.46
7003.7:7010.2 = 1.41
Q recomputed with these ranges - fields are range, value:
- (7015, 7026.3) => 1.687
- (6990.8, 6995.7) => 1.926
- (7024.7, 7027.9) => 1.647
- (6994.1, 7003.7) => 2.091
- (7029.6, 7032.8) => 1.617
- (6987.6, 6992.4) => 1.454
